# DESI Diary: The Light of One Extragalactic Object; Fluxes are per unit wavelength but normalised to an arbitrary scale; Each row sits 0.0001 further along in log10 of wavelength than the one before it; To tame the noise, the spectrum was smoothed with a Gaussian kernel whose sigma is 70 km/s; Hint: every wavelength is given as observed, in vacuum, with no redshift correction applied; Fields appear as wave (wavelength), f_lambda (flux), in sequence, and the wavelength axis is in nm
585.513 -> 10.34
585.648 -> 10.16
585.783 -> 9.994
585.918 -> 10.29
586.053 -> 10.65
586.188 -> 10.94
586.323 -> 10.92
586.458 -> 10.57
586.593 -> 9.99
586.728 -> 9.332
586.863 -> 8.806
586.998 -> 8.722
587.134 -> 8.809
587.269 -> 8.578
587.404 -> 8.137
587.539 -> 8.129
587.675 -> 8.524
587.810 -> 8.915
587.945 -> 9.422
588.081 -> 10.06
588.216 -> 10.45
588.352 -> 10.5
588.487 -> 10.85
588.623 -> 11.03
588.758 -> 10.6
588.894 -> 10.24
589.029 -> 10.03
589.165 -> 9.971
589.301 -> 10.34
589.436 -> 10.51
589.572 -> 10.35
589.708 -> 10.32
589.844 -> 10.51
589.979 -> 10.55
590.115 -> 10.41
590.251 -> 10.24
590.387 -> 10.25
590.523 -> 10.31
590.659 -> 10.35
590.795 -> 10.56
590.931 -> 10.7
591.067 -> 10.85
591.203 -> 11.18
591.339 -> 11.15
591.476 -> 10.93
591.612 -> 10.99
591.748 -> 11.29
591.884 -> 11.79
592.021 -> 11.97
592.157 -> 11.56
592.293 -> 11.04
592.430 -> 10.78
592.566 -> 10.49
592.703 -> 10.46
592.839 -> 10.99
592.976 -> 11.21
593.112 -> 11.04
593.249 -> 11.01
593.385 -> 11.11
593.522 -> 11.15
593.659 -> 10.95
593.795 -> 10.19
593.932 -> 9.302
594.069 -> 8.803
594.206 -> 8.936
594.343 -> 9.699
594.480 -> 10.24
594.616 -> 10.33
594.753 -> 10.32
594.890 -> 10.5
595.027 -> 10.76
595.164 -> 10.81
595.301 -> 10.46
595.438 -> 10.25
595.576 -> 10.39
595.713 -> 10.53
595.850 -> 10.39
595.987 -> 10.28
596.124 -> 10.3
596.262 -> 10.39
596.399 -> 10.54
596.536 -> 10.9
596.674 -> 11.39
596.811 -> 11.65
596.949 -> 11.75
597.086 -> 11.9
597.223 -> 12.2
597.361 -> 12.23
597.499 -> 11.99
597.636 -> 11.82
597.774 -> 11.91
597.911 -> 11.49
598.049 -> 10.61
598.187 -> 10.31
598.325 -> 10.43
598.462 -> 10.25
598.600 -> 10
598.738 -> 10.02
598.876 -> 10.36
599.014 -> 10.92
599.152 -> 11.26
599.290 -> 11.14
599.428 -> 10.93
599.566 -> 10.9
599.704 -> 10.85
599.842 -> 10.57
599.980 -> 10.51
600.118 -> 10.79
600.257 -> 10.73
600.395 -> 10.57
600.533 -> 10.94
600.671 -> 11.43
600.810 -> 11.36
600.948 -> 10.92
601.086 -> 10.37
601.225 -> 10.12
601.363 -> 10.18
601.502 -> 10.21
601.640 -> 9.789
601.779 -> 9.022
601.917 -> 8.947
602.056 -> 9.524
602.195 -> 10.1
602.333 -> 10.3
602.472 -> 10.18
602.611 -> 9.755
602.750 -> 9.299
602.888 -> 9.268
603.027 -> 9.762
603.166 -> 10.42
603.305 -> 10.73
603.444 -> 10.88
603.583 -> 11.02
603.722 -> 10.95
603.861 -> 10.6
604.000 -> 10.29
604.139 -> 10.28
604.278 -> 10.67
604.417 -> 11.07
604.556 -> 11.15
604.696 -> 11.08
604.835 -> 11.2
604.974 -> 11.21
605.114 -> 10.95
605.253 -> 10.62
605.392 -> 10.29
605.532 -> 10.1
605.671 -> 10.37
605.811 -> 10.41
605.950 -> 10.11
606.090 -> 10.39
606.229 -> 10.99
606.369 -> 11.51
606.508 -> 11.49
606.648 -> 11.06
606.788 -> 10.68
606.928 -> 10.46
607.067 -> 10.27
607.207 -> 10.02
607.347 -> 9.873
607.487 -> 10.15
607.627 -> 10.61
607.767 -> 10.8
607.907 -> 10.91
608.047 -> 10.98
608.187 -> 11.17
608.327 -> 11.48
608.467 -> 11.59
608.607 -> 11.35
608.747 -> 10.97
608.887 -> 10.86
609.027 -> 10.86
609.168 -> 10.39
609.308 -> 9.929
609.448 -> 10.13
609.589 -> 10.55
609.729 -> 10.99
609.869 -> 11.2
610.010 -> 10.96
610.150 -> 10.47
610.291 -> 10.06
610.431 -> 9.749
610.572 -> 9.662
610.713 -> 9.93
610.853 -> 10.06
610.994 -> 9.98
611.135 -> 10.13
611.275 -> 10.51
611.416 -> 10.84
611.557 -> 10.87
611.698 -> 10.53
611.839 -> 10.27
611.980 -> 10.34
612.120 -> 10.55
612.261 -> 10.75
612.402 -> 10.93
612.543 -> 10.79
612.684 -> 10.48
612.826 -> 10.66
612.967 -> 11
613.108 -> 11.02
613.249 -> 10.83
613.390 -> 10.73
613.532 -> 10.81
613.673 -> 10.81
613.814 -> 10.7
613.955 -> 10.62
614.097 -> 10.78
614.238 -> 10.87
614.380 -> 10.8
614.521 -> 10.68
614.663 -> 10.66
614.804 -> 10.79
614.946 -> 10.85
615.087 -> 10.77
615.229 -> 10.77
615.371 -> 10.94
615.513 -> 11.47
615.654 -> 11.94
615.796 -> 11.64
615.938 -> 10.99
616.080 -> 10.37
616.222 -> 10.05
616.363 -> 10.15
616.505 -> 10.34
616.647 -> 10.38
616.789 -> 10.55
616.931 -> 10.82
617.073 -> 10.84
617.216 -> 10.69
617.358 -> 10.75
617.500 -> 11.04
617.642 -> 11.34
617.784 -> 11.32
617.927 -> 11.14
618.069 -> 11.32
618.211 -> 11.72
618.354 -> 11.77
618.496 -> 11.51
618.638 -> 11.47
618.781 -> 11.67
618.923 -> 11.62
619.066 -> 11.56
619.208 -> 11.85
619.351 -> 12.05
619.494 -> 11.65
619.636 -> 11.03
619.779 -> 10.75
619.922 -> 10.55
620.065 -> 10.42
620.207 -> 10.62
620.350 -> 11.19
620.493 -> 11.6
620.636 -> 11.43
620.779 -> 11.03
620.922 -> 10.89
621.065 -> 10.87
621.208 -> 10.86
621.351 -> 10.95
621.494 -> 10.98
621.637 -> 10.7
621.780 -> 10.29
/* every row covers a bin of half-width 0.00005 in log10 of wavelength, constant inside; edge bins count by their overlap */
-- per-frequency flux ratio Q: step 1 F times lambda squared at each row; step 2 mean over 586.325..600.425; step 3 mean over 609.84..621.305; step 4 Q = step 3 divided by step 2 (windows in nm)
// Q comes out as 1.1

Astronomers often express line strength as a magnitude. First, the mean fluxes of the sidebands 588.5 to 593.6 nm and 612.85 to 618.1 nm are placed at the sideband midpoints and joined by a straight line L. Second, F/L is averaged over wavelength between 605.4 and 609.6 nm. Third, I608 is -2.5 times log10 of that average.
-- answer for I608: 0.01 mag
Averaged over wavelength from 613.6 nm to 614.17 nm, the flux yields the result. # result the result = 10.7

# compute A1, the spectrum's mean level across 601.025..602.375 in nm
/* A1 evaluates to 9.84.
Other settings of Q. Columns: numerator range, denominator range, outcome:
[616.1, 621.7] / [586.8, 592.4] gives 1.19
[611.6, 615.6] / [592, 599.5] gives 1.06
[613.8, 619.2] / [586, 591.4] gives 1.20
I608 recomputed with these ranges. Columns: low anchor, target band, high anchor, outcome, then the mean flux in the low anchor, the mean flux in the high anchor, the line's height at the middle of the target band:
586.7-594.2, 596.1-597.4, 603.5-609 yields -0.08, 10.3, 10.8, 10.5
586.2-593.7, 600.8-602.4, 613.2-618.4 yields 0.06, 10.4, 10.9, 10.6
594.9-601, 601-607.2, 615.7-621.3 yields 0.06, 10.9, 11.1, 11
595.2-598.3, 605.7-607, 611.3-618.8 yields 0.02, 11.1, 10.9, 11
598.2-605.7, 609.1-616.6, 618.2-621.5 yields 0.03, 10.5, 11.2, 10.9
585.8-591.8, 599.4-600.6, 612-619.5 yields -0.03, 10.1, 11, 10.5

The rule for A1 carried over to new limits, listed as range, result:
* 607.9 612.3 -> 10.6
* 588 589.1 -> 10.5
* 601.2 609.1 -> 10.5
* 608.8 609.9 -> 10.6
